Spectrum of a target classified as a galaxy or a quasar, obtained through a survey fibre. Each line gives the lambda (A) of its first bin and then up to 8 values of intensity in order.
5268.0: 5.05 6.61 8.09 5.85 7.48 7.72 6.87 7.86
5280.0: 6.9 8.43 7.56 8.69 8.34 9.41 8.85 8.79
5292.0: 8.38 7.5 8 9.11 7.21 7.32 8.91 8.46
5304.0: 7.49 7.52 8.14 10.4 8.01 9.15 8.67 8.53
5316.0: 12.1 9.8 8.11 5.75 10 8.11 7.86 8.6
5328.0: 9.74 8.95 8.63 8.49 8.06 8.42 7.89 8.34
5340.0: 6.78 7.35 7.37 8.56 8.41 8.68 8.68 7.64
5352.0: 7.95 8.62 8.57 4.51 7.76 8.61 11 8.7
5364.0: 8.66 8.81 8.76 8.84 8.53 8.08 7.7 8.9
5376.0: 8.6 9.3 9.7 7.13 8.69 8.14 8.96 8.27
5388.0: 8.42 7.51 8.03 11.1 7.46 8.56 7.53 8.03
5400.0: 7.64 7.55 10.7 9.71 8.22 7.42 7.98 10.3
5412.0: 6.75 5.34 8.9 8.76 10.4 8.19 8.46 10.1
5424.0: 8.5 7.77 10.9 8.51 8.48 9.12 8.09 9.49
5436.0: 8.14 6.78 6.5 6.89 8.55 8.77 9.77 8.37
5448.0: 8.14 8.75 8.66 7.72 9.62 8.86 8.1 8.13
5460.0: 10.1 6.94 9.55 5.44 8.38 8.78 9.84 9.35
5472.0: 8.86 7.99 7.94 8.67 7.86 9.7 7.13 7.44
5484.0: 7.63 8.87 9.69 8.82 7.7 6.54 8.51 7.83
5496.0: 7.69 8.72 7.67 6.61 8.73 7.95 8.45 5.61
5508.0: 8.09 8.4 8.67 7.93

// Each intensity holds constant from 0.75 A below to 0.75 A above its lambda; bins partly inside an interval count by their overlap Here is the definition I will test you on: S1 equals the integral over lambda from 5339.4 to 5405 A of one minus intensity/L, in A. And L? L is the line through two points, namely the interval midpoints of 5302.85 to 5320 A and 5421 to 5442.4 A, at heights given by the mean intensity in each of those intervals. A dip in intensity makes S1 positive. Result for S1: 1.9 A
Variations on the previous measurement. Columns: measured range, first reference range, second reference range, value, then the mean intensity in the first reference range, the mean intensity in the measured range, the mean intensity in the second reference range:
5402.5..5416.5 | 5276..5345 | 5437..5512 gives -0.16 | 8.33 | 8.35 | 8.2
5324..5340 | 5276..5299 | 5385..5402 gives -0.48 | 8.11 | 8.41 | 8.23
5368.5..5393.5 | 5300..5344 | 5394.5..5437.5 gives -0.19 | 8.46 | 8.56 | 8.52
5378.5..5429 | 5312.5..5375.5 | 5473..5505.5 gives -1.40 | 8.42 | 8.51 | 8.1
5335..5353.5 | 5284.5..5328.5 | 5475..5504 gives 0.95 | 8.56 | 8.03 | 8.09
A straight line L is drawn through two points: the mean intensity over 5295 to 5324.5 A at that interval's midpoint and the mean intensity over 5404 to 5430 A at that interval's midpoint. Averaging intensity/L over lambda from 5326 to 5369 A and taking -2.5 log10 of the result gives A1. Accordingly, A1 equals 0.031 mag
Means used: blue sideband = 8.55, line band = 8.32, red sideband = 8.59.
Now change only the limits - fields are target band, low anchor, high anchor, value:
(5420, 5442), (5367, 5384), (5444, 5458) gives 0.027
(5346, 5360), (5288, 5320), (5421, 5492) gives 0.083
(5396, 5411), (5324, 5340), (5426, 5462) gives -0.003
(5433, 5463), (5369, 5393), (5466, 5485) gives 0.014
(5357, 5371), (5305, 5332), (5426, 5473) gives -0.009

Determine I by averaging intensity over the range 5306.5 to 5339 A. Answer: 8.72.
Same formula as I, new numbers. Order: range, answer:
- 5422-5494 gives 8.42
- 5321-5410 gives 8.39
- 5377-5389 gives 8.54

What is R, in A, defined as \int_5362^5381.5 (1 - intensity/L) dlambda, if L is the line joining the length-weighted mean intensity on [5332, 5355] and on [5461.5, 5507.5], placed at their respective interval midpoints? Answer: -1.2 A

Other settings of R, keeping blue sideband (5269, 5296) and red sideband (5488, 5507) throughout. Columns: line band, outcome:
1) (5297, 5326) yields -2.4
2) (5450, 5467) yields -1.2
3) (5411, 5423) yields -0.9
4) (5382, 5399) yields -1.2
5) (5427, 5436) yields -1.2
